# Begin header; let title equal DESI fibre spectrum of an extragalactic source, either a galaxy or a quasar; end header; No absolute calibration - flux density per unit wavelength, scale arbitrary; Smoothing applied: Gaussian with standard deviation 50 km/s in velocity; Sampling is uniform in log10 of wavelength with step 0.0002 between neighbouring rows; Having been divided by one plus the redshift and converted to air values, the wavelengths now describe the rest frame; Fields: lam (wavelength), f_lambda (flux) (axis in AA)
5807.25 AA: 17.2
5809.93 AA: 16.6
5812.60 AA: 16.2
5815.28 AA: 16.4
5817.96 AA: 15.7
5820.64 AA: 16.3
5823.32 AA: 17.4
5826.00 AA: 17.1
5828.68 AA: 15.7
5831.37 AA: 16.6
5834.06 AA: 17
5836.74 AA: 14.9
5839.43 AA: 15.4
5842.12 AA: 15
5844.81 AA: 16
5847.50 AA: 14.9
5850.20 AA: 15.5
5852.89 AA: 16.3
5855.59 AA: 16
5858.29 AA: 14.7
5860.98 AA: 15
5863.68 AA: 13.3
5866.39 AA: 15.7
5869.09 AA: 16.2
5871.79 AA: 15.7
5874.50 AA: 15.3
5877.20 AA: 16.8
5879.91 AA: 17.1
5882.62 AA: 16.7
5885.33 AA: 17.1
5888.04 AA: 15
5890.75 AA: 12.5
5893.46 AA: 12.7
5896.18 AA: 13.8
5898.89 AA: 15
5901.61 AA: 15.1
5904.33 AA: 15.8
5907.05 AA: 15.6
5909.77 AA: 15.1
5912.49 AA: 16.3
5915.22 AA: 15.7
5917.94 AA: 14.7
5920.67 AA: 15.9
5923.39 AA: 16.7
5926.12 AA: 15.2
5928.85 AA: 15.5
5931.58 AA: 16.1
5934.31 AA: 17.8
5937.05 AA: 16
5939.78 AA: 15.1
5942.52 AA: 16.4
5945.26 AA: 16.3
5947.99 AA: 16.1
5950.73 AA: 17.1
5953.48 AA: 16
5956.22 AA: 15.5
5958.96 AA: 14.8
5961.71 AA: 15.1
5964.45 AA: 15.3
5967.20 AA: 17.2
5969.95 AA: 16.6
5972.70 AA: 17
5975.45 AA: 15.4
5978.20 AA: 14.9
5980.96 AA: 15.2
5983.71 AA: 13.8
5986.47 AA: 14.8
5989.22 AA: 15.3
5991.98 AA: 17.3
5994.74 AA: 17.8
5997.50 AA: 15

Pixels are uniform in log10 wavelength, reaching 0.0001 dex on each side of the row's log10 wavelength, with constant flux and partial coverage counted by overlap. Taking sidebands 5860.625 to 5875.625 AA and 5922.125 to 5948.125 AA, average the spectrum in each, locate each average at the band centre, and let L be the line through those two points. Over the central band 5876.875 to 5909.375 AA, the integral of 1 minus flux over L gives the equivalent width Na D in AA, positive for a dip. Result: 0.7 AA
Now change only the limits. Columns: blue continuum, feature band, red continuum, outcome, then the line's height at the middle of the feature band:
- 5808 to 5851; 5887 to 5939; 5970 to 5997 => 1.96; 15.9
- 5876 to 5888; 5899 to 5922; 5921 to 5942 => 1.19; 16.3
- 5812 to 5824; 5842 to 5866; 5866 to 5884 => 1.57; 16.3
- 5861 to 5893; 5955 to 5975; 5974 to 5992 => -0.98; 15.2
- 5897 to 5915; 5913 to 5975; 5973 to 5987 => -3.23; 15.2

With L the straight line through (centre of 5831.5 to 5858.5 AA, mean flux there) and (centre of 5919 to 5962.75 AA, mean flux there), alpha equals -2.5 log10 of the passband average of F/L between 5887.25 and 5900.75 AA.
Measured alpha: 0.15 mag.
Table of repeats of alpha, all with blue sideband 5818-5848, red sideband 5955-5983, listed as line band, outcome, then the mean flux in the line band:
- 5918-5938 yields -0.02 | 16.1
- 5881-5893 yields 0.05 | 15.2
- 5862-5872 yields 0.06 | 15.2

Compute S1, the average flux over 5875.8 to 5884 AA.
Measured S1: 16.9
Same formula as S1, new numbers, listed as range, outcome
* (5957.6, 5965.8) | 15.1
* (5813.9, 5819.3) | 16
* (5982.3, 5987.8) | 14.3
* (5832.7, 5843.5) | 15.6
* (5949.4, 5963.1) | 15.7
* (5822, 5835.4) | 16.8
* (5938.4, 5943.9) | 15.7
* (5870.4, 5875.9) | 15.5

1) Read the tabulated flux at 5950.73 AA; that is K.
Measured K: 17.1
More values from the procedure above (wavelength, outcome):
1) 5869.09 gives 16.2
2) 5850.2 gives 15.5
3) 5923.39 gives 16.7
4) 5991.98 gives 17.3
